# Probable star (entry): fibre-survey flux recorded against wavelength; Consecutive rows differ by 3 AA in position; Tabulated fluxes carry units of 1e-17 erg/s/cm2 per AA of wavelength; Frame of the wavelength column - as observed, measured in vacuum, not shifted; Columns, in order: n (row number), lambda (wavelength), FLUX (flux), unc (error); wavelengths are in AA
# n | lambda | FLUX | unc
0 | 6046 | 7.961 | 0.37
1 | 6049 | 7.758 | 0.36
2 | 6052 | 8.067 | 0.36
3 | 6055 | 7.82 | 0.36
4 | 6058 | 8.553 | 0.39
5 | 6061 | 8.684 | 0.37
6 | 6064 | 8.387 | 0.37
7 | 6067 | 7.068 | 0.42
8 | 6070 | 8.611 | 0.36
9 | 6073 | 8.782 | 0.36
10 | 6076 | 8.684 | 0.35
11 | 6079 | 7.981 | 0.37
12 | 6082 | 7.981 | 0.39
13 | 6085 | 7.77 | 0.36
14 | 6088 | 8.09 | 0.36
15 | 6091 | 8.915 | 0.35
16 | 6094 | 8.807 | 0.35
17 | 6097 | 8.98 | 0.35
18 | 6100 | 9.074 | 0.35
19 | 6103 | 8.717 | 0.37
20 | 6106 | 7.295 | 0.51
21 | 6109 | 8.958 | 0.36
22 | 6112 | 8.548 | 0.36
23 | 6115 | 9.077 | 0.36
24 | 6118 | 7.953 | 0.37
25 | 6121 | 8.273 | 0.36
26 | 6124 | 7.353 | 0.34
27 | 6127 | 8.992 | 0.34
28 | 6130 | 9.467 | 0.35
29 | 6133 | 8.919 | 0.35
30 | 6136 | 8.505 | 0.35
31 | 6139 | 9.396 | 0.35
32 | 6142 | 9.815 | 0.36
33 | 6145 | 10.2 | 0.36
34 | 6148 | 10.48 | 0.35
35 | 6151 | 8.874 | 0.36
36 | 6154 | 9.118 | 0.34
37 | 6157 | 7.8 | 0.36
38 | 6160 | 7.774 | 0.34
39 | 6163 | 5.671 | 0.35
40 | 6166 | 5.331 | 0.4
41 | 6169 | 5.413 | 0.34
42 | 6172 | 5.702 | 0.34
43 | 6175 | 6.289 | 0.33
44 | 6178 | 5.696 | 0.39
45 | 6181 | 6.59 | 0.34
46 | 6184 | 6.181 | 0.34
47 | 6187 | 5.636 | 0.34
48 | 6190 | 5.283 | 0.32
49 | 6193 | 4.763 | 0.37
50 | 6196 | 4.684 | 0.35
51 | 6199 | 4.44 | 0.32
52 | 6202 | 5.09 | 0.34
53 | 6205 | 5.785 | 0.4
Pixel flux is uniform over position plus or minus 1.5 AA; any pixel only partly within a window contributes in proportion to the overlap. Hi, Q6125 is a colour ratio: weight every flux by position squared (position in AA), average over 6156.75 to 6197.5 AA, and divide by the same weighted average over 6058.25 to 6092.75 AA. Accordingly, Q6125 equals 0.73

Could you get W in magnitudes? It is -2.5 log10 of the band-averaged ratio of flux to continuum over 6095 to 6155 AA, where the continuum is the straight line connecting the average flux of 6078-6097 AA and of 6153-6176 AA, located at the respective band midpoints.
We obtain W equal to -0.19 mag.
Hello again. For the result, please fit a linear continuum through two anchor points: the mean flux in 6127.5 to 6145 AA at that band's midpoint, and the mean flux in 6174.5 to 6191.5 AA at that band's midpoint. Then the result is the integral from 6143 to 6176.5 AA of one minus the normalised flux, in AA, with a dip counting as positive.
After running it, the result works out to 0.63 AA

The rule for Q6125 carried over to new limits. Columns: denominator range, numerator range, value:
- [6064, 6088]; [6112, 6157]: 1.12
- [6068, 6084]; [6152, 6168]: 0.88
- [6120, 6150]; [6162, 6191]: 0.64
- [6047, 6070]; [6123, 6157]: 1.16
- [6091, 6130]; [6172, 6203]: 0.66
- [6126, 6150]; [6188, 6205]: 0.53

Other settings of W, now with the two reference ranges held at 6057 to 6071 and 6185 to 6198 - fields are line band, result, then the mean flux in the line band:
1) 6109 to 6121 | -0.22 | 8.55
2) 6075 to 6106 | -0.12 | 8.44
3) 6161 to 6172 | 0.02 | 5.61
